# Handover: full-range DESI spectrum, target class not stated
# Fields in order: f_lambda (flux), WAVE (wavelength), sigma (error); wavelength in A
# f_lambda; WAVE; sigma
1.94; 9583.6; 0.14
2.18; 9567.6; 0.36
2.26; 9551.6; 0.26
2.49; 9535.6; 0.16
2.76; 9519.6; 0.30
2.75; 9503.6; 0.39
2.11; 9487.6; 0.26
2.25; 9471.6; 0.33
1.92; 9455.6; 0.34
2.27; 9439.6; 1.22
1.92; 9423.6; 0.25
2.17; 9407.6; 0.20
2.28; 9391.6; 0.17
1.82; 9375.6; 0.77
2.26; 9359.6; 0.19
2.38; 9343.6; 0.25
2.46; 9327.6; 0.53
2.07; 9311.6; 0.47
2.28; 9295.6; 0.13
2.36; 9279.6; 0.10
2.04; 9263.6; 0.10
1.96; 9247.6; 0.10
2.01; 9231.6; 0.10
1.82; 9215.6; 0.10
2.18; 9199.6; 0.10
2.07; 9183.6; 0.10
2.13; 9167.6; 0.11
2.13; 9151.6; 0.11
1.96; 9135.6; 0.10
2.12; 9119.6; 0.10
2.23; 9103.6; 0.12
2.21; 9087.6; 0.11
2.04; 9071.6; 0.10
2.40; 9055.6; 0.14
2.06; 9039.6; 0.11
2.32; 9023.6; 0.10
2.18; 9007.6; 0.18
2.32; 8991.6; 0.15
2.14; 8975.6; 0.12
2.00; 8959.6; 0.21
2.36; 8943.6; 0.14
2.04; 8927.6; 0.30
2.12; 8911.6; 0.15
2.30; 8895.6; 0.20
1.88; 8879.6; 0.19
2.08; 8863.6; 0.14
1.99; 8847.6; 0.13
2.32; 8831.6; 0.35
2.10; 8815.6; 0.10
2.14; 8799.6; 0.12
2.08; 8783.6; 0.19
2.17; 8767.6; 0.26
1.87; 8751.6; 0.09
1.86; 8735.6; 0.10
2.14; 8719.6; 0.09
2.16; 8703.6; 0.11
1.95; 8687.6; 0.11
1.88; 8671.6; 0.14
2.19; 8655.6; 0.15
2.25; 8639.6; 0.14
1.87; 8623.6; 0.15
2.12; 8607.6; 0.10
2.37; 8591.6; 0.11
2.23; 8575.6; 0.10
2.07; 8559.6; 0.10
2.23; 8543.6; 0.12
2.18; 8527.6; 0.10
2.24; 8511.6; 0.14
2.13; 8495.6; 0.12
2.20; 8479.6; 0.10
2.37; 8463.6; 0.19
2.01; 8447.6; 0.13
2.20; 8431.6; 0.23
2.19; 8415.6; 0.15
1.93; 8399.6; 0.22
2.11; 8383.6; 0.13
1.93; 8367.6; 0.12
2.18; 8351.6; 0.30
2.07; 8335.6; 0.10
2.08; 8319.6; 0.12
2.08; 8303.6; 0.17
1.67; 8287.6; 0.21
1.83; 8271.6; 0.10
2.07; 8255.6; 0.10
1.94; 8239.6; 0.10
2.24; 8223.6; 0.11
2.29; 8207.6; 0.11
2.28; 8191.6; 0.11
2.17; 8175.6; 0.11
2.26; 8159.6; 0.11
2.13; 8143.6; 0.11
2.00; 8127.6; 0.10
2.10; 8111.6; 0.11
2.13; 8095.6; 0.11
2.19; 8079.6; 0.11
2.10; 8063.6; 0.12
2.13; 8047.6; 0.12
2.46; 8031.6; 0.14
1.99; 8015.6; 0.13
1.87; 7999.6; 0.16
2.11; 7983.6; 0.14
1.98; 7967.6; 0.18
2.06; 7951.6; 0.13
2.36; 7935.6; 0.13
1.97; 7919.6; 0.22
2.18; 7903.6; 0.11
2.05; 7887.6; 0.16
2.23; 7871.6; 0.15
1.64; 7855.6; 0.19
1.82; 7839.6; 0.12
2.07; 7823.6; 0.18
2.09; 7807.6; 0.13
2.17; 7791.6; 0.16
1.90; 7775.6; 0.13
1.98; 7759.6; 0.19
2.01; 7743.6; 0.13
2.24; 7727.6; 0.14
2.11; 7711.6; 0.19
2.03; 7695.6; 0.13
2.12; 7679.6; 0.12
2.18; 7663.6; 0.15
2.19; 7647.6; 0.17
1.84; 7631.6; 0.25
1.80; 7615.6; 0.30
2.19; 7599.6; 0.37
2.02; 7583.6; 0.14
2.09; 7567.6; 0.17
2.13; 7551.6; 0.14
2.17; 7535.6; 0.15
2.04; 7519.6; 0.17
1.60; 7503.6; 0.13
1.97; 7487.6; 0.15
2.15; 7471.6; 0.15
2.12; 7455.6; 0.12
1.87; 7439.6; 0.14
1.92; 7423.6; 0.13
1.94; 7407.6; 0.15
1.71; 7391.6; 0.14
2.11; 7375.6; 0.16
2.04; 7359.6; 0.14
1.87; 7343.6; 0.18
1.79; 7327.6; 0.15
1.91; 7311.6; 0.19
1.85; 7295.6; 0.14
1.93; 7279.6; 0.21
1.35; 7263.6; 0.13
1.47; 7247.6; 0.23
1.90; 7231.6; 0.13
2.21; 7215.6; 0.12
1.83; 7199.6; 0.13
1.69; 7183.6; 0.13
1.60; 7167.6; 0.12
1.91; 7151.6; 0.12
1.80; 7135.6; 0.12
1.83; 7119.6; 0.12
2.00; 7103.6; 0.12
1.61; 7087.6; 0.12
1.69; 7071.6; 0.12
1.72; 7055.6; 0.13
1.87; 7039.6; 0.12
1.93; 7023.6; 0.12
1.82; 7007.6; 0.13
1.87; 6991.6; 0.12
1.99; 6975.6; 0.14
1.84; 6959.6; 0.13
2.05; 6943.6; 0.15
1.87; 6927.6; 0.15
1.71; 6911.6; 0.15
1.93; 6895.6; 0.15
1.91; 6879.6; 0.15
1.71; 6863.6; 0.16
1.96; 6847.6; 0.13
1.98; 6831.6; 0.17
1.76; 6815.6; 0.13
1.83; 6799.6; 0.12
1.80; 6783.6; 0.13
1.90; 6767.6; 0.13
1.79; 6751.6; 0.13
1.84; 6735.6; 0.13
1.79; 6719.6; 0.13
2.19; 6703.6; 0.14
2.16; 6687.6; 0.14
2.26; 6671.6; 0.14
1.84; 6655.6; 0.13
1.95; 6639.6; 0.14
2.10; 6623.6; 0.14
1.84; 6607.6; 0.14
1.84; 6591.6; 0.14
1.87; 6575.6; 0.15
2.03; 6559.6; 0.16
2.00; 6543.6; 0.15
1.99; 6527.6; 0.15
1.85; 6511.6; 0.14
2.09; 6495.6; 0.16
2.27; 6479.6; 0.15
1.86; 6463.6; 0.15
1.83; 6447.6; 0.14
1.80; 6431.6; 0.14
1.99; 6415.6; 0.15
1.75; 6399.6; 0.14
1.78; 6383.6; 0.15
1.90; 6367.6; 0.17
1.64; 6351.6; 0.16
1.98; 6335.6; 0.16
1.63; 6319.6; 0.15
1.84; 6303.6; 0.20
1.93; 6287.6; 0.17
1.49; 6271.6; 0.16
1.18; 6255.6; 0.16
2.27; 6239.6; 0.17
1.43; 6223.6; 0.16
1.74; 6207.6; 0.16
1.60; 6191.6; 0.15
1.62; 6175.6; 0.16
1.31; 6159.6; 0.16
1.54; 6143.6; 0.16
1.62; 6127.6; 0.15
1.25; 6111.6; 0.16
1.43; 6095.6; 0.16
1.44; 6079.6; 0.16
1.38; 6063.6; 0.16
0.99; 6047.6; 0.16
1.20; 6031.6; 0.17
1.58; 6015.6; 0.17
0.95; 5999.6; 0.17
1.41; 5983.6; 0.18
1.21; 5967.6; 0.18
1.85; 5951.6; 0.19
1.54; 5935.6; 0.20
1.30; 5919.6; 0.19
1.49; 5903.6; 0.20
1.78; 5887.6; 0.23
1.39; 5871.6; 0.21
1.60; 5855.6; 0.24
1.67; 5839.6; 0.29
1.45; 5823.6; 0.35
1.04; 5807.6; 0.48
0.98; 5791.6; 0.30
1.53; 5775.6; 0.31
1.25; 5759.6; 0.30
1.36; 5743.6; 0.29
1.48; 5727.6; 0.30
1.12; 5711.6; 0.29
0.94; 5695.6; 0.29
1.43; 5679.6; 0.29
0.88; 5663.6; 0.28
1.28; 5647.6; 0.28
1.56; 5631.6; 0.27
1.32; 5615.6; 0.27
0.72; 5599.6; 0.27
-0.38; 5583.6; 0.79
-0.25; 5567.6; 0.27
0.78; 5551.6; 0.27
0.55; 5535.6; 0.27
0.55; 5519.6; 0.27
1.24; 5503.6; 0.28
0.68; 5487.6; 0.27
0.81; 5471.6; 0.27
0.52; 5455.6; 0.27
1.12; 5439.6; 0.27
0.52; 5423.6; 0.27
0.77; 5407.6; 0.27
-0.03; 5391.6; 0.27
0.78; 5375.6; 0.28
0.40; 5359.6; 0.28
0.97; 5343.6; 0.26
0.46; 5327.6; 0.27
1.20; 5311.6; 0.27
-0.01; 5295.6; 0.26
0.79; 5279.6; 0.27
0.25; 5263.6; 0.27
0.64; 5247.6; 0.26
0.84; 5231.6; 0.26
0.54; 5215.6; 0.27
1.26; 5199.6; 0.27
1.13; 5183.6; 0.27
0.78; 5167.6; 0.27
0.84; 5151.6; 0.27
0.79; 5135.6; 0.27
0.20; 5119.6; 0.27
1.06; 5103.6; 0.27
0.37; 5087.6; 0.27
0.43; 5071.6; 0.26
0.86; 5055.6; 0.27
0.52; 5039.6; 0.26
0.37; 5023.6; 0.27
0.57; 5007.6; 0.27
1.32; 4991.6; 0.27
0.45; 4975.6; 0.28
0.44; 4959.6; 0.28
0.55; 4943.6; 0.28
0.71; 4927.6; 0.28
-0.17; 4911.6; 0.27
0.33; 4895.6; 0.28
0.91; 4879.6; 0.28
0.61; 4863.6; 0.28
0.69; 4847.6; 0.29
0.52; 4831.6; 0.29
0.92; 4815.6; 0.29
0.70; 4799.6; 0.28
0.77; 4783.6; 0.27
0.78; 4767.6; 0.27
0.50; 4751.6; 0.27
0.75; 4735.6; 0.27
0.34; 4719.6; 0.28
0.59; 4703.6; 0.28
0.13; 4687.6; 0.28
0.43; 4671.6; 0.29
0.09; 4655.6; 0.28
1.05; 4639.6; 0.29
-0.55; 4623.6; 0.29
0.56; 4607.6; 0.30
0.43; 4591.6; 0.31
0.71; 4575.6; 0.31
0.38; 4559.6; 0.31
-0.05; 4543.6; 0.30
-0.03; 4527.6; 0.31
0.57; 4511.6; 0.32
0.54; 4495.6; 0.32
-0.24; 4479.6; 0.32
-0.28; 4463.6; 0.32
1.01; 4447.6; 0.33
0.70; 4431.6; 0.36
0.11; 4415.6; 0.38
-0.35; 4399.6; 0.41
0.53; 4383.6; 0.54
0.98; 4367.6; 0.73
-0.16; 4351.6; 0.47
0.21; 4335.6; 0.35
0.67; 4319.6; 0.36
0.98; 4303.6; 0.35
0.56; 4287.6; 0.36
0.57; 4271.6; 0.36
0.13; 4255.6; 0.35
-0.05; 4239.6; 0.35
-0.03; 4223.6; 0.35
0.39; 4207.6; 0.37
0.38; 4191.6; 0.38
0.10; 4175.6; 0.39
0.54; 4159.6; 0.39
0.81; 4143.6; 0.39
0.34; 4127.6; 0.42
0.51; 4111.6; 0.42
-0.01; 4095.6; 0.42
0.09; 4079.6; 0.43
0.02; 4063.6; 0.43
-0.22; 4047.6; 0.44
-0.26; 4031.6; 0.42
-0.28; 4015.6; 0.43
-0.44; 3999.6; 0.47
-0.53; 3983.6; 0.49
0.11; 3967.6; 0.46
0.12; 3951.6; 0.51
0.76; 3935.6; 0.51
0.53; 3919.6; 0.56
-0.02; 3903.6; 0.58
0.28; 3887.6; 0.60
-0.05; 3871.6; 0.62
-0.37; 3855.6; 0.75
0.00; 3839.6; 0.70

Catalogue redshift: 0.404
